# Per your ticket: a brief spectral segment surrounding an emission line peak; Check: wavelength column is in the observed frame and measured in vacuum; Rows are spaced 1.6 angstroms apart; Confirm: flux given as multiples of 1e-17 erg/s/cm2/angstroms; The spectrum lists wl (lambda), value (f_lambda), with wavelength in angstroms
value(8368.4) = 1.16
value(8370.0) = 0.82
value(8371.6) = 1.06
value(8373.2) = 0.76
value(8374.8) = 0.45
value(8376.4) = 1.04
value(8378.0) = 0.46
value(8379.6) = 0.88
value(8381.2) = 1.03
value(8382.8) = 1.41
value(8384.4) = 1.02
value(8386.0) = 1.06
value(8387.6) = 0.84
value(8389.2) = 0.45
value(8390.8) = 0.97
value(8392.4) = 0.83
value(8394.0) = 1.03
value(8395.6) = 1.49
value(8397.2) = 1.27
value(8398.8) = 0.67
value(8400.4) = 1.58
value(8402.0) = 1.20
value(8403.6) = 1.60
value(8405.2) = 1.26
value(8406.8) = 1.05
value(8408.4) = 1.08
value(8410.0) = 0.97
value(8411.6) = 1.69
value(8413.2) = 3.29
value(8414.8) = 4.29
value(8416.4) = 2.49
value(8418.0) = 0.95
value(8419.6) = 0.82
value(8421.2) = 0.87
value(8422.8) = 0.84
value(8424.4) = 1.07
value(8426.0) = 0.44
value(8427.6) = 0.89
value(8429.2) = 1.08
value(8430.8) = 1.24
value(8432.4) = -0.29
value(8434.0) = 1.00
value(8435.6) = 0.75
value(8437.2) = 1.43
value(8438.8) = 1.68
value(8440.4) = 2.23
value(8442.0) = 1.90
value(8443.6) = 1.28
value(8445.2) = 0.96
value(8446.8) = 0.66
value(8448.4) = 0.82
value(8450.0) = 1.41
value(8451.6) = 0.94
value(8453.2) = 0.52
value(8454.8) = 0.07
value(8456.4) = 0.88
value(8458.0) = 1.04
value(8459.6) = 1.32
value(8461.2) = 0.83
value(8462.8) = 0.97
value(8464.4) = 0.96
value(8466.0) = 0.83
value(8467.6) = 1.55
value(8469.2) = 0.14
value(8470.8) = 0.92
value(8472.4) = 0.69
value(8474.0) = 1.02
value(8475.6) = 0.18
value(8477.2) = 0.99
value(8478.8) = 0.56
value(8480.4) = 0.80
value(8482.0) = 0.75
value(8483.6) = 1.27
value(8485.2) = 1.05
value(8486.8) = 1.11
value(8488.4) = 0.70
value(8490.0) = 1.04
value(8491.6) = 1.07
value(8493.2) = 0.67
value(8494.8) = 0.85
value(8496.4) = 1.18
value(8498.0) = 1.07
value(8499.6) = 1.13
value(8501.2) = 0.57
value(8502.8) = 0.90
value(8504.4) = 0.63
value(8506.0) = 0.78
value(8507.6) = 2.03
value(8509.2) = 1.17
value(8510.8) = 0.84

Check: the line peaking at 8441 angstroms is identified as [N II]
